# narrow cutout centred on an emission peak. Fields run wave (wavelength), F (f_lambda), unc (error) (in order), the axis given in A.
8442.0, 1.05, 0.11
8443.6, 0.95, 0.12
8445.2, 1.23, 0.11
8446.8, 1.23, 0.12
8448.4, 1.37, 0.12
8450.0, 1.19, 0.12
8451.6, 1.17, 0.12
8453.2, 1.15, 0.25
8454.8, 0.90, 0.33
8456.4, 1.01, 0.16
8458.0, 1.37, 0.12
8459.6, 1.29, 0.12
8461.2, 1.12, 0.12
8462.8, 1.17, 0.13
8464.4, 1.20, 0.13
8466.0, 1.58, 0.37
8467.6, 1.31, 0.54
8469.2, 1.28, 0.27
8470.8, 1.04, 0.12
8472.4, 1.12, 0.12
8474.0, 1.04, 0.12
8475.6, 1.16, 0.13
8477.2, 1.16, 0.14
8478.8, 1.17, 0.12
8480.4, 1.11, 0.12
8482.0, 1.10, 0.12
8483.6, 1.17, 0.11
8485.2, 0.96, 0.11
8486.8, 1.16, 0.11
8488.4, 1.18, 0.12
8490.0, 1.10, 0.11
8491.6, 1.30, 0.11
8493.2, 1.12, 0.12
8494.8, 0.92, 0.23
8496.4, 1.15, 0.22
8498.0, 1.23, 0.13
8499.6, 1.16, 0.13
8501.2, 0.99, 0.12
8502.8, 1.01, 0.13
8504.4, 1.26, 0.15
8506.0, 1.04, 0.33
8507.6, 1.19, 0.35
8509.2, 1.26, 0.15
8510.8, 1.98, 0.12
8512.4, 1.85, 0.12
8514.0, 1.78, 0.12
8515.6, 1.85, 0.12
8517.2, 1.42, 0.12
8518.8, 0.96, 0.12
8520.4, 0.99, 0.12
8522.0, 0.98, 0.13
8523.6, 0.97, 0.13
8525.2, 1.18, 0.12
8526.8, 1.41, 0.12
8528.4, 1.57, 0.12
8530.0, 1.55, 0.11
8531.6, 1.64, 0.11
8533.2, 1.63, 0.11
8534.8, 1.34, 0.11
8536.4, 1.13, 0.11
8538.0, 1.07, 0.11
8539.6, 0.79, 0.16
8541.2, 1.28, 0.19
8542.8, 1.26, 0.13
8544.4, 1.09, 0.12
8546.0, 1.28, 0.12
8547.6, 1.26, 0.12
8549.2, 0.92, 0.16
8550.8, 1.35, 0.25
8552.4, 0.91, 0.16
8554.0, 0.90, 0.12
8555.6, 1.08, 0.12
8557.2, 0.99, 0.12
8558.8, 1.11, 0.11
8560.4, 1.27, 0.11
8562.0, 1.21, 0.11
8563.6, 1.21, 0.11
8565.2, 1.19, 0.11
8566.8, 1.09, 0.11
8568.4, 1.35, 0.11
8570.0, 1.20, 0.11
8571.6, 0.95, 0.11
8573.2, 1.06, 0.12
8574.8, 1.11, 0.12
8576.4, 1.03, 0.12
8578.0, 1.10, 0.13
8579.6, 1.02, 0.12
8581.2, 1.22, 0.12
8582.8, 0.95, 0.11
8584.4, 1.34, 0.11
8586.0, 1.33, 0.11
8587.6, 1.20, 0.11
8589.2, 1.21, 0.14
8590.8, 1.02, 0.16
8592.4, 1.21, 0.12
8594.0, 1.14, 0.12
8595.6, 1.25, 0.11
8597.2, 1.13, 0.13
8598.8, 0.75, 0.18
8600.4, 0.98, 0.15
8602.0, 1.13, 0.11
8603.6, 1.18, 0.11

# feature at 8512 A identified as [S II] 6716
